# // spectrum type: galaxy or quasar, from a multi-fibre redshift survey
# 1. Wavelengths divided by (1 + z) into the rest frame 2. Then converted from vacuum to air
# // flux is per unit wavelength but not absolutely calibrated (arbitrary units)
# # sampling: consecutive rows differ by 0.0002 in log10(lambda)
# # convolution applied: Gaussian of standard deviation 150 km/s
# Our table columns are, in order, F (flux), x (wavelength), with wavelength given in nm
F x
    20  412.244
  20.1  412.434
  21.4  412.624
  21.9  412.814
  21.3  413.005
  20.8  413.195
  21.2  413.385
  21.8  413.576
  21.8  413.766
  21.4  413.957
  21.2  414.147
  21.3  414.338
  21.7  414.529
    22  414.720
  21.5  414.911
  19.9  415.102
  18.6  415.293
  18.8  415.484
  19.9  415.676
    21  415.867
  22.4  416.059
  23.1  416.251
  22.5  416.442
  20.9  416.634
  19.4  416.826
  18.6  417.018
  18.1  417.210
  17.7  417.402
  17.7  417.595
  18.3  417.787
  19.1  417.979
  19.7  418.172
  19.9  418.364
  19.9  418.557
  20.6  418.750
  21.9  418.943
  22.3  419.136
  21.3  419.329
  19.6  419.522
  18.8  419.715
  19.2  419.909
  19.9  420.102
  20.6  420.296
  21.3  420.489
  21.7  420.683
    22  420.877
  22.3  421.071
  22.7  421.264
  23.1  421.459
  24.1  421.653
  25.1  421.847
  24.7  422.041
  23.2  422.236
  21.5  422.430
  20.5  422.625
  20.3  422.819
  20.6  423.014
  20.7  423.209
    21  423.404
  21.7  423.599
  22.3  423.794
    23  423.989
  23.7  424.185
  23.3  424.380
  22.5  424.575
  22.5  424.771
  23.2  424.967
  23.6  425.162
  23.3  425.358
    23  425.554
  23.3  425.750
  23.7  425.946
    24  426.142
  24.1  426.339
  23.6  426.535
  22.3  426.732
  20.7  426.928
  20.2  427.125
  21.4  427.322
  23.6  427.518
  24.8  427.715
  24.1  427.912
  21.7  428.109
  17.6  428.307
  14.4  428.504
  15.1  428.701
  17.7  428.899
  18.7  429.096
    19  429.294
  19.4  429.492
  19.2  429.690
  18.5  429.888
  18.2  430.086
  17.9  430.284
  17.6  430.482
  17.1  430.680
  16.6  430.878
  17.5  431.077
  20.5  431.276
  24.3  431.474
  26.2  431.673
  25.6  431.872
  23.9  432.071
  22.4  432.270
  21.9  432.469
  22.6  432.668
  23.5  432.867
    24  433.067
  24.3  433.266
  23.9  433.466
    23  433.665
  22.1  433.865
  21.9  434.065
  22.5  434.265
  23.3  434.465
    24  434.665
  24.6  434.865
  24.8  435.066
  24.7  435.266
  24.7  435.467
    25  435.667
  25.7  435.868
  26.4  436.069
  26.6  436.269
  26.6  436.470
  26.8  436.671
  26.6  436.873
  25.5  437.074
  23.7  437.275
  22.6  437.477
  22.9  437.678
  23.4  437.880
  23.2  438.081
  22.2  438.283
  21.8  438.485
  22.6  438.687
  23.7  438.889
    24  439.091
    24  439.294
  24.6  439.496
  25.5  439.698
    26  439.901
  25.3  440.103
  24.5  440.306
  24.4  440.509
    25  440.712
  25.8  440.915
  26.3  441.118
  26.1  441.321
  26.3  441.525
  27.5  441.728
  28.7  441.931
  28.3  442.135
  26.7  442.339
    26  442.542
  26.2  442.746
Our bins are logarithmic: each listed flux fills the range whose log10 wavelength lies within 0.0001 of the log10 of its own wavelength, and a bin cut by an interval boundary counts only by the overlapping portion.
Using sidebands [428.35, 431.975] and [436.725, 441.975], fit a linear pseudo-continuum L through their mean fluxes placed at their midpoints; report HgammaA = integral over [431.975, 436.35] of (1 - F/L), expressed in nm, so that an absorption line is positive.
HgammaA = -0.48 nm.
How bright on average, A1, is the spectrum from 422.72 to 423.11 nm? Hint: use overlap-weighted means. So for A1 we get 20.5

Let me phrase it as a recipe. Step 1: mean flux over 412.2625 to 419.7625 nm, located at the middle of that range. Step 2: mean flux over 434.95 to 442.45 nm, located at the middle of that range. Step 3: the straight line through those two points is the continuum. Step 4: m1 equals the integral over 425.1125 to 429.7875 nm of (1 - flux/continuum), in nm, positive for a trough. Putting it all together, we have 0.335 nm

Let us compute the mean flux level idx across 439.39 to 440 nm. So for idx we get 25.4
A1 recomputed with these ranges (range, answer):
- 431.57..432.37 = 24.5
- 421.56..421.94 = 24.6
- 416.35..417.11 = 20.3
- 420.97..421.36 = 22.5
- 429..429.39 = 18.8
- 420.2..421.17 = 21.6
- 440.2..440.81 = 24.6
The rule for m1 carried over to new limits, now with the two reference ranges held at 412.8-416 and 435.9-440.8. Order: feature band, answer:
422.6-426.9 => -0.01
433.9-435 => 0.03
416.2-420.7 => 0.32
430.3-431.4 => 0.25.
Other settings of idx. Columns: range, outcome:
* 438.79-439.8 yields 24.4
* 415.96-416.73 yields 22.2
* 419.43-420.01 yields 19.2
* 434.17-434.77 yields 23.3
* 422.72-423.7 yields 20.9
